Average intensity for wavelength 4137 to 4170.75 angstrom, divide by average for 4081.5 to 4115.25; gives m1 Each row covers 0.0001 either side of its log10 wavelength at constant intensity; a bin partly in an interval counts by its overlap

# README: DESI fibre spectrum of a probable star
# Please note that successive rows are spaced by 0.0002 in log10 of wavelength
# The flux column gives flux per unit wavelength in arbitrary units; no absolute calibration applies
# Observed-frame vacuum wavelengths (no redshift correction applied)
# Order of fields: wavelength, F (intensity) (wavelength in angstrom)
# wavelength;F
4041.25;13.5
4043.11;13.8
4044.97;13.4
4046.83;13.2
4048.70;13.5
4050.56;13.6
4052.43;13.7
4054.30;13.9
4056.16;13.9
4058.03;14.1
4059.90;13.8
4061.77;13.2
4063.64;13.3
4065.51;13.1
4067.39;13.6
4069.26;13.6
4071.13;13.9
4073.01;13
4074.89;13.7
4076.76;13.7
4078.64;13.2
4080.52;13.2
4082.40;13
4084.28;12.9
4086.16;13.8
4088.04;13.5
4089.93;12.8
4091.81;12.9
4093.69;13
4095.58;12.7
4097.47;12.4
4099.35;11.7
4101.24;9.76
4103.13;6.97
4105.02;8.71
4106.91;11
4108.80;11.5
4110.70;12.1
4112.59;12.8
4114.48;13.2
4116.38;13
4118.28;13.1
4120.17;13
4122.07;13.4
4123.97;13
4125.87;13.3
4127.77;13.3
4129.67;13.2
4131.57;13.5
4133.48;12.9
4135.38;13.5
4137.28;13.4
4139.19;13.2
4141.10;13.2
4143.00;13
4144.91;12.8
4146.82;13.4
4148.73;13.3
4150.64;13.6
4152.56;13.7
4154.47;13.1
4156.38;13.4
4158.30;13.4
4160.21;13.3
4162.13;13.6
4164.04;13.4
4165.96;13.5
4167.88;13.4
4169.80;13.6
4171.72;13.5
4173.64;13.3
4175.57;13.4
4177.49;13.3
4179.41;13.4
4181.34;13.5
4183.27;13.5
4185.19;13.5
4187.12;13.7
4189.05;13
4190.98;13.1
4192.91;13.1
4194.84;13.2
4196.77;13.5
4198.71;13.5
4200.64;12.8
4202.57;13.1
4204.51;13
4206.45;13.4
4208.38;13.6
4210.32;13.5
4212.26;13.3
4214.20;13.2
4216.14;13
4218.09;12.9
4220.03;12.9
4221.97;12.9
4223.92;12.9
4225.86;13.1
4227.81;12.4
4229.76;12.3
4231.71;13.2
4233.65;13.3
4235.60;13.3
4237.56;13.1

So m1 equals 1.1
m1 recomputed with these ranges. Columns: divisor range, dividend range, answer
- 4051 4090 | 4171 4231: 0.98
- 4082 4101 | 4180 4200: 1.05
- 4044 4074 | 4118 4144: 0.98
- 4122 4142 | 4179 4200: 1.01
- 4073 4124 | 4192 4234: 1.06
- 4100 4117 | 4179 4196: 1.21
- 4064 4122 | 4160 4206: 1.07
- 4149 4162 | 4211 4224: 0.97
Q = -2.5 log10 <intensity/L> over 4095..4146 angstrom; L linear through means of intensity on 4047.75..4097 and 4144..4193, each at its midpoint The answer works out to 0.09 mag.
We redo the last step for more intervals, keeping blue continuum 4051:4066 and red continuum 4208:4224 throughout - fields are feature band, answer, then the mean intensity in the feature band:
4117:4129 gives 0.02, 13.2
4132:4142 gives 0.01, 13.2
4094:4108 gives 0.26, 10.6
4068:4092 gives 0.02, 13.3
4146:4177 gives -0.01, 13.4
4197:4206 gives 0.00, 13.1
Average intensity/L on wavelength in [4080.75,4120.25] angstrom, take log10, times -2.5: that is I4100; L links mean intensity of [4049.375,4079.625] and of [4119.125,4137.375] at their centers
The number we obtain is 0.11 mag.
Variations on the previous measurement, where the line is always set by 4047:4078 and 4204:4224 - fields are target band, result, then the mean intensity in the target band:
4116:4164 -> 0.008 mag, 13.3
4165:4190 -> -0.014 mag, 13.4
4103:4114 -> 0.229 mag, 10.9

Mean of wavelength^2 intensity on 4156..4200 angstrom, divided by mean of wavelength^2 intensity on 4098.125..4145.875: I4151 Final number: 1.11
